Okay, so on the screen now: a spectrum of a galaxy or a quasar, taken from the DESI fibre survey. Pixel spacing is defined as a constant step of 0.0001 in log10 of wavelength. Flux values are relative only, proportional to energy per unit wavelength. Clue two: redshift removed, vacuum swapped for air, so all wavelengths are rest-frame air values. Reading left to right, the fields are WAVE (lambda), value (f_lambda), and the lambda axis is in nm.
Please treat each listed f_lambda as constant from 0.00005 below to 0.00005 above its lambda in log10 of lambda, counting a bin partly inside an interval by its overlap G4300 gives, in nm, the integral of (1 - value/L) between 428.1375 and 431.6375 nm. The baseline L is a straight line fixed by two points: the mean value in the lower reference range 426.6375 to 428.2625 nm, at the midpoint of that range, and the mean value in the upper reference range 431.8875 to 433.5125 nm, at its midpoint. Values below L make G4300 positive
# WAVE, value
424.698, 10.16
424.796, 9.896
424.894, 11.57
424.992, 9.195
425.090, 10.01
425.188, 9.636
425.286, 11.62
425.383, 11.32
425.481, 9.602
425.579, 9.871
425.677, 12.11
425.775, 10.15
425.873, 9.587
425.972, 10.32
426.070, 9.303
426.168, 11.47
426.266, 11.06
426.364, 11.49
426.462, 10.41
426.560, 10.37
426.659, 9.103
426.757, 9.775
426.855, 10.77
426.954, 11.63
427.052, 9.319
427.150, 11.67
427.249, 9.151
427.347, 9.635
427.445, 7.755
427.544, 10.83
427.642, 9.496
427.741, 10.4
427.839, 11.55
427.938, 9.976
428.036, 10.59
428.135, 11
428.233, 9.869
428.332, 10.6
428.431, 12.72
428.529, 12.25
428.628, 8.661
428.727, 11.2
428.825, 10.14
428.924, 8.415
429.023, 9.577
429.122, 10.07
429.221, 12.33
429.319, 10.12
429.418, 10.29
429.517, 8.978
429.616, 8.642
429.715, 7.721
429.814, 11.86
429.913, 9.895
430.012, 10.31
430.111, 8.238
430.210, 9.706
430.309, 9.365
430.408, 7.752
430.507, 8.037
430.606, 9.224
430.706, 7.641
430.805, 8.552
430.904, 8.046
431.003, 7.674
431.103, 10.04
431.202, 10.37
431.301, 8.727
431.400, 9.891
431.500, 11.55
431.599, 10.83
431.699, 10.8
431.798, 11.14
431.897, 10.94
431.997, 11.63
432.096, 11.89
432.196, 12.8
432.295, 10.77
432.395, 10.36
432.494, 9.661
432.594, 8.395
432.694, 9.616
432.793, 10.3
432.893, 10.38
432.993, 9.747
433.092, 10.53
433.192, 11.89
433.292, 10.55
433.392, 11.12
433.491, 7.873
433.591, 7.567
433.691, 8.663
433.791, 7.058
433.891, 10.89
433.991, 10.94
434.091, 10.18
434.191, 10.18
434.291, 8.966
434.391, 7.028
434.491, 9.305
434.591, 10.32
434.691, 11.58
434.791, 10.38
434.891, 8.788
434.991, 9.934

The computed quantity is 0.21 nm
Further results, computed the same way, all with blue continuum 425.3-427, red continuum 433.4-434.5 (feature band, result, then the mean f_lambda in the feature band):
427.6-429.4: -0.08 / 10.5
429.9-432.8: -0.09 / 9.8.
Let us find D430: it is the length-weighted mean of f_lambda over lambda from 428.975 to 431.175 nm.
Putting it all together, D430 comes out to 9.29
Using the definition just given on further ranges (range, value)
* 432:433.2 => 10.5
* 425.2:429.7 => 10.3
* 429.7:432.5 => 9.87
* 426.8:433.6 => 10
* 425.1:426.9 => 10.4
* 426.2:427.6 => 10.2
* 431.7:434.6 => 10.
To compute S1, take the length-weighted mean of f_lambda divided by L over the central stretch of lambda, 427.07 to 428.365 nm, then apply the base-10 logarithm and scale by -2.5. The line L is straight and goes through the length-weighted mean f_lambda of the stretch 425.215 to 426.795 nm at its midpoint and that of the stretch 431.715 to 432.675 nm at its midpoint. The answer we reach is 0.04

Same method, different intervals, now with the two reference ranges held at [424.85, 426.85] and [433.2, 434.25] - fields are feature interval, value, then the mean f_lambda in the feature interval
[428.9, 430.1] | 0.02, 9.83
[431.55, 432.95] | -0.10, 10.7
